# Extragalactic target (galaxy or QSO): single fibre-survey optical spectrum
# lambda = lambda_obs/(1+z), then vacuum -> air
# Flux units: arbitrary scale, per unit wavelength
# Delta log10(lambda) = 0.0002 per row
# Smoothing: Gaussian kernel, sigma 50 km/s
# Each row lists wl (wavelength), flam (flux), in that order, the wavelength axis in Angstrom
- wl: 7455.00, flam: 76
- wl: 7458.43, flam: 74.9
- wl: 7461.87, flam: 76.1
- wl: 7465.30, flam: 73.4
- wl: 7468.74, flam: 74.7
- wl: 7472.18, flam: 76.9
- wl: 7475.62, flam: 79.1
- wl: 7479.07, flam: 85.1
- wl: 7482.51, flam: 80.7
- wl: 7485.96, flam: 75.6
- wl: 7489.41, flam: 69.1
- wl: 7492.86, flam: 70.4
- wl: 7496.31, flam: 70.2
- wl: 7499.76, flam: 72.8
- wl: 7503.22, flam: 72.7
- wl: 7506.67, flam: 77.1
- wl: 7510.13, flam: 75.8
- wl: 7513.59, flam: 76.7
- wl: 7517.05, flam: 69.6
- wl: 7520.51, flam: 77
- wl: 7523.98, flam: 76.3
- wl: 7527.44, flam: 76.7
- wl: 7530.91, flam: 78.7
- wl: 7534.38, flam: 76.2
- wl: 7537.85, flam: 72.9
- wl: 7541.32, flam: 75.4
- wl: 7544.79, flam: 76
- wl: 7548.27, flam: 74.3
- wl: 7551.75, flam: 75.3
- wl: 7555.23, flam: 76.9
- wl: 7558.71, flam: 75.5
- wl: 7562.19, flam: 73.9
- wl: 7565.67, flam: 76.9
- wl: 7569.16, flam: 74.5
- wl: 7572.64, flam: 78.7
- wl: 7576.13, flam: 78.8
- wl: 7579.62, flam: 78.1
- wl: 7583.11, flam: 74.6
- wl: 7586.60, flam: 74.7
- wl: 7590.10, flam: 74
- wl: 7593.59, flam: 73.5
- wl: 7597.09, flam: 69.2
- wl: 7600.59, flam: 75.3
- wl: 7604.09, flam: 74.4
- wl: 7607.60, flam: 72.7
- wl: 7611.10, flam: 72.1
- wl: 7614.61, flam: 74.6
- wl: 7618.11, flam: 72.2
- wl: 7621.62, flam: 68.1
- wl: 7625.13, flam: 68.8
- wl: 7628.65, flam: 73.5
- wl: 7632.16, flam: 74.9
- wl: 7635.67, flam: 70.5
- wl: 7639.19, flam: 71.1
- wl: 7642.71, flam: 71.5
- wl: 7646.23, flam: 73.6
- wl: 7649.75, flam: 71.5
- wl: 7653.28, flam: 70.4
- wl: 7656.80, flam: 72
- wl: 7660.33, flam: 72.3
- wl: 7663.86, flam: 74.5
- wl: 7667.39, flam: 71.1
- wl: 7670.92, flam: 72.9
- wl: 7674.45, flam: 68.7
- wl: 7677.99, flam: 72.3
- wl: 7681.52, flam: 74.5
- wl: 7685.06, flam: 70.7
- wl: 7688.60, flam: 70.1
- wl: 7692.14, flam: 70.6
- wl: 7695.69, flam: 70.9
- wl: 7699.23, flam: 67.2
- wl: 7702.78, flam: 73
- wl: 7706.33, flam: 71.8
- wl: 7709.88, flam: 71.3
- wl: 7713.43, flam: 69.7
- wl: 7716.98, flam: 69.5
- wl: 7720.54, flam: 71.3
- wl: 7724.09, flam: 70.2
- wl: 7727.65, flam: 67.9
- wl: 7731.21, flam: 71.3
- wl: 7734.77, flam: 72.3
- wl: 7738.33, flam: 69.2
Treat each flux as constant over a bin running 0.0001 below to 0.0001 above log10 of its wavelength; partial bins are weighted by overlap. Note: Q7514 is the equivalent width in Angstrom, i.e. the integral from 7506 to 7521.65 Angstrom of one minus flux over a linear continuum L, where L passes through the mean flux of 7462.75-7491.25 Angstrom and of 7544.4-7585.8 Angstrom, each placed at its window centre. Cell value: 0.30 Angstrom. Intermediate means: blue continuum 76.8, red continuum 76.1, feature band 75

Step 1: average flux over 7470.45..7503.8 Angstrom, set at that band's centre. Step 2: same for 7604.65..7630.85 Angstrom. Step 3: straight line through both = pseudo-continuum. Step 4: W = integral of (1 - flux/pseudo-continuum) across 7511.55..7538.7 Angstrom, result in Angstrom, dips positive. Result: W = -0.47 Angstrom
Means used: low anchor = 75.3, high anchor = 71.9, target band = 75.6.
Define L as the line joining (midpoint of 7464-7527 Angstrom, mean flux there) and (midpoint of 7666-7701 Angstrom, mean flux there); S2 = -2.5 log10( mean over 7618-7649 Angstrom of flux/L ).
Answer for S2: 0.008 mag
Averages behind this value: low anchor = 75.2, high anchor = 70.9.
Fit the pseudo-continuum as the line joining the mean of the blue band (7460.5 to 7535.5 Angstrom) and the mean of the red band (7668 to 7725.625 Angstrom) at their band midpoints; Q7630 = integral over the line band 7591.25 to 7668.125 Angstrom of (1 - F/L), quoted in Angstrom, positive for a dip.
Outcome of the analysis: 0.3 Angstrom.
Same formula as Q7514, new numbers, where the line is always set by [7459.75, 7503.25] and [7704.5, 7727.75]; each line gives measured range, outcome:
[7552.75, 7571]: -0.49 Angstrom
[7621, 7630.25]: 0.25 Angstrom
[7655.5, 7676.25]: -0.13 Angstrom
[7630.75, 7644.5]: 0.02 Angstrom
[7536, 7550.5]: -0.14 Angstrom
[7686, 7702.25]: 0.20 Angstrom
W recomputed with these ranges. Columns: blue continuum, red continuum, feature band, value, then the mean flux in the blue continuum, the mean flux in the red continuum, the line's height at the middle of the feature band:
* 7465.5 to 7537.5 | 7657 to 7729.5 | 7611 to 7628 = 0.4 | 75.5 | 71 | 72.7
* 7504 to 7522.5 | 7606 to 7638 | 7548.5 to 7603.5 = -1.5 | 75.1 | 71.9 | 73.3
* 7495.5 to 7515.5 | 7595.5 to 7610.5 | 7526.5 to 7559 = -0.9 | 74.4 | 72.9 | 73.8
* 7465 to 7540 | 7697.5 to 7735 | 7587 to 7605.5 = 0.0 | 75.4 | 70.4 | 73.2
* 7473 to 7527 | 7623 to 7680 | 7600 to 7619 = -0.2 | 75.3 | 71.8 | 72.8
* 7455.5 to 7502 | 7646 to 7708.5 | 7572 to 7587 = -0.8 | 75.3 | 71.5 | 73.4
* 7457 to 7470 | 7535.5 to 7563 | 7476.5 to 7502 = 0.0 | 74.8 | 75.1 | 74.9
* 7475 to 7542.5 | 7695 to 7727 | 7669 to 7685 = -0.2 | 75.3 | 70.4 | 71.3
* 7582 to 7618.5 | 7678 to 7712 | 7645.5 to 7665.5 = -0.1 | 73.4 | 71.2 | 72.1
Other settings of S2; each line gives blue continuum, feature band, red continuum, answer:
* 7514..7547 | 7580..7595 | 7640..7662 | -0.01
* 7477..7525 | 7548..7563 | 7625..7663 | -0.02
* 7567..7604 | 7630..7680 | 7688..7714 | 0.01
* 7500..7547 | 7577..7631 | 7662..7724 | 0.00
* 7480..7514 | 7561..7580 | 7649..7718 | -0.05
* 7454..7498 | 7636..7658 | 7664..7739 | 0.01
